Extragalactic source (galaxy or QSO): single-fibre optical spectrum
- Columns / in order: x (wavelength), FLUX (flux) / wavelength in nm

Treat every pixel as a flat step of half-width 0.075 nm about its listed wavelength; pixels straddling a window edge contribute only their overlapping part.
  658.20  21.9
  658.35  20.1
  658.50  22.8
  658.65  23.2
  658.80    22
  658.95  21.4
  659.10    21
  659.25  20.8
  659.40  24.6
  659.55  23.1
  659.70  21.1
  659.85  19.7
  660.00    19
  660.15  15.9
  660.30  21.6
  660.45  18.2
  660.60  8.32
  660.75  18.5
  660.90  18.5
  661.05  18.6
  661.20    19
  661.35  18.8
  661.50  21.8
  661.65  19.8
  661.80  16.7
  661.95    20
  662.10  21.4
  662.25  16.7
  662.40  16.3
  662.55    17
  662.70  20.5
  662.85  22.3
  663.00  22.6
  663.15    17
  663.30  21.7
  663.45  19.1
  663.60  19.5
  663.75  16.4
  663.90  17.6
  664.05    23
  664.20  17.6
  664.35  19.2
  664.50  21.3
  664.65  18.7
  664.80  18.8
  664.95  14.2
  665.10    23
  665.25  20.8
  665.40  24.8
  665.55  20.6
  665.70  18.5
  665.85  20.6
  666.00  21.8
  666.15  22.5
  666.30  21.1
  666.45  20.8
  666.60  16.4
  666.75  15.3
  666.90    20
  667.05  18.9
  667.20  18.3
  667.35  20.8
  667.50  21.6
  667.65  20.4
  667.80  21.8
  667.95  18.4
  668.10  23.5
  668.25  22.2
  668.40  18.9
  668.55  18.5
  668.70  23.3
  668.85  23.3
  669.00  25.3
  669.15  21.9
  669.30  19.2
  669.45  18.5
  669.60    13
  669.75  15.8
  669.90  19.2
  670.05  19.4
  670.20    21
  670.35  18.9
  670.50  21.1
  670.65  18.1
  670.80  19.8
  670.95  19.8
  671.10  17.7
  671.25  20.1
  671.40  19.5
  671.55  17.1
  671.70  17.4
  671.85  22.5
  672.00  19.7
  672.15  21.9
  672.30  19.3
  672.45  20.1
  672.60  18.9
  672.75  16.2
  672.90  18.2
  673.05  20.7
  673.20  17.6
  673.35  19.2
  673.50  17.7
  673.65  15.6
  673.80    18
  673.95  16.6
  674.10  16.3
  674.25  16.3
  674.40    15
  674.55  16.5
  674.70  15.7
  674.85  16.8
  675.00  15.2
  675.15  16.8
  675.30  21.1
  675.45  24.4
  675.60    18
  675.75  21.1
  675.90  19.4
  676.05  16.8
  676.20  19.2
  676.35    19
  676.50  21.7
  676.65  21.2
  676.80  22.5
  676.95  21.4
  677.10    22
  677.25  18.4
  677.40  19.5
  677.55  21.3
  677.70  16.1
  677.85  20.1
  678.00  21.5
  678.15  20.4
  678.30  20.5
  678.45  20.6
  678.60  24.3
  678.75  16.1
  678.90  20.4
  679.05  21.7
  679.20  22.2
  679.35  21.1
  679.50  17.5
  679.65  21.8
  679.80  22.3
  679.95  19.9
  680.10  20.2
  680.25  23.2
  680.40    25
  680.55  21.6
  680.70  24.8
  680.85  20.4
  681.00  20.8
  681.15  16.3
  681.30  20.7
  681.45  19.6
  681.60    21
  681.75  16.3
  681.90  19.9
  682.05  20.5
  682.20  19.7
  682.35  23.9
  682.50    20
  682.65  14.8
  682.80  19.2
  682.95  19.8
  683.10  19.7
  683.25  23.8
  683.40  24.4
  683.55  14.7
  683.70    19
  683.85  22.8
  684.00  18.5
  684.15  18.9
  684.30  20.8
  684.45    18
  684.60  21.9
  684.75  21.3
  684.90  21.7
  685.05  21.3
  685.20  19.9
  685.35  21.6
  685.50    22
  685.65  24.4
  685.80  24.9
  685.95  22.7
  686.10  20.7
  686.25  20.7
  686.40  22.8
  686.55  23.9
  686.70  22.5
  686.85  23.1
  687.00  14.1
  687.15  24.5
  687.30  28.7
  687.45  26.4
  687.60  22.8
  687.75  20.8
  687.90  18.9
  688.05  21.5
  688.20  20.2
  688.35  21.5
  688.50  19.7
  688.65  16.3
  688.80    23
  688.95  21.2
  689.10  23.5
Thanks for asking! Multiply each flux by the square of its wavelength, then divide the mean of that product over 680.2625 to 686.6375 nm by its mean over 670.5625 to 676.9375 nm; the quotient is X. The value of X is 1.1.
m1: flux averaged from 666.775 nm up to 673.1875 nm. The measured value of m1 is 19.7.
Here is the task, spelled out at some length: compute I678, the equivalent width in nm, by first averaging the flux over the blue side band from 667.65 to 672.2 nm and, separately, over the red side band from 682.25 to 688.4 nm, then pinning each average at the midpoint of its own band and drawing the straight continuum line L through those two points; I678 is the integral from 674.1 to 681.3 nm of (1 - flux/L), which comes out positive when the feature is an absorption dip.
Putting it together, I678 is 0.24 nm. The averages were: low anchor 19.9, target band 19.9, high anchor 21.3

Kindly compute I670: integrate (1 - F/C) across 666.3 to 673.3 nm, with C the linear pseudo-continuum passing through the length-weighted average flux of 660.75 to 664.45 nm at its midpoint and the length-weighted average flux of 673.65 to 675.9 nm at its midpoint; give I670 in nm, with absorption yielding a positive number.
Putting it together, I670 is -0.49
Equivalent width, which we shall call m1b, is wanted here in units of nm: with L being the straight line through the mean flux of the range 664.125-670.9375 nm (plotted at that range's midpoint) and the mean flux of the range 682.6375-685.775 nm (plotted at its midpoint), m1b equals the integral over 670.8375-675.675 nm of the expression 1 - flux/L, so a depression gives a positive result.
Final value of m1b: 0.441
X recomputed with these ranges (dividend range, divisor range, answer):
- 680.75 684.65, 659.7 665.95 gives 1.10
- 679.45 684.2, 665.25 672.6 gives 1.06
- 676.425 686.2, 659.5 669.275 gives 1.10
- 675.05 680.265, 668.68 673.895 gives 1.08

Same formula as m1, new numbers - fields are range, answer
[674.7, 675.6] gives 18.5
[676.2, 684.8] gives 20.4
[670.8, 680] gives 19.3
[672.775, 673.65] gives 18.3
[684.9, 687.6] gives 22.6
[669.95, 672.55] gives 19.6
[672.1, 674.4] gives 18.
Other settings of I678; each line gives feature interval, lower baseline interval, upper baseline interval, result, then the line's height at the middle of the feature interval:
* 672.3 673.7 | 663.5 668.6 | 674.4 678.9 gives 0.09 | 19.6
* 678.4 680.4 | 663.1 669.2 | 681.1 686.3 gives -0.06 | 20.4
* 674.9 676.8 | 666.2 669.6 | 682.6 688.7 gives 0.10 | 20.6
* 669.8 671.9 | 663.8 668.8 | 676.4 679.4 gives 0.10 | 20.3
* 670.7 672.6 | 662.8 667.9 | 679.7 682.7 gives 0.06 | 20.2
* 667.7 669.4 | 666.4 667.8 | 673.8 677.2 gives -0.20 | 19.2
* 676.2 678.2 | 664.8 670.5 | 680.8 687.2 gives 0.00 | 20.4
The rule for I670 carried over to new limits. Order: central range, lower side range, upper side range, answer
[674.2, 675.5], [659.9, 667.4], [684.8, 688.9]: 0.19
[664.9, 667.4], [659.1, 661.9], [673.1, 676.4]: -0.18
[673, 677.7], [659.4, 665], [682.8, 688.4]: 0.39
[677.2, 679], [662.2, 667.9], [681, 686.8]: 0.03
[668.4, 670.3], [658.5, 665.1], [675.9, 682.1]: 0.01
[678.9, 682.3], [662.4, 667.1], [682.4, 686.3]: -0.04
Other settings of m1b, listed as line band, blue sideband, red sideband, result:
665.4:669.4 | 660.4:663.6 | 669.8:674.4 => -0.40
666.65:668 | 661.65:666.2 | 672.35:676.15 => -0.03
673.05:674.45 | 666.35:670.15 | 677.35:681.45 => 0.21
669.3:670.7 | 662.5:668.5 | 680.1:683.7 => 0.12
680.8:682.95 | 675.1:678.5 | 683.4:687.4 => 0.14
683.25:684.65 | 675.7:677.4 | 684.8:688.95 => 0.09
